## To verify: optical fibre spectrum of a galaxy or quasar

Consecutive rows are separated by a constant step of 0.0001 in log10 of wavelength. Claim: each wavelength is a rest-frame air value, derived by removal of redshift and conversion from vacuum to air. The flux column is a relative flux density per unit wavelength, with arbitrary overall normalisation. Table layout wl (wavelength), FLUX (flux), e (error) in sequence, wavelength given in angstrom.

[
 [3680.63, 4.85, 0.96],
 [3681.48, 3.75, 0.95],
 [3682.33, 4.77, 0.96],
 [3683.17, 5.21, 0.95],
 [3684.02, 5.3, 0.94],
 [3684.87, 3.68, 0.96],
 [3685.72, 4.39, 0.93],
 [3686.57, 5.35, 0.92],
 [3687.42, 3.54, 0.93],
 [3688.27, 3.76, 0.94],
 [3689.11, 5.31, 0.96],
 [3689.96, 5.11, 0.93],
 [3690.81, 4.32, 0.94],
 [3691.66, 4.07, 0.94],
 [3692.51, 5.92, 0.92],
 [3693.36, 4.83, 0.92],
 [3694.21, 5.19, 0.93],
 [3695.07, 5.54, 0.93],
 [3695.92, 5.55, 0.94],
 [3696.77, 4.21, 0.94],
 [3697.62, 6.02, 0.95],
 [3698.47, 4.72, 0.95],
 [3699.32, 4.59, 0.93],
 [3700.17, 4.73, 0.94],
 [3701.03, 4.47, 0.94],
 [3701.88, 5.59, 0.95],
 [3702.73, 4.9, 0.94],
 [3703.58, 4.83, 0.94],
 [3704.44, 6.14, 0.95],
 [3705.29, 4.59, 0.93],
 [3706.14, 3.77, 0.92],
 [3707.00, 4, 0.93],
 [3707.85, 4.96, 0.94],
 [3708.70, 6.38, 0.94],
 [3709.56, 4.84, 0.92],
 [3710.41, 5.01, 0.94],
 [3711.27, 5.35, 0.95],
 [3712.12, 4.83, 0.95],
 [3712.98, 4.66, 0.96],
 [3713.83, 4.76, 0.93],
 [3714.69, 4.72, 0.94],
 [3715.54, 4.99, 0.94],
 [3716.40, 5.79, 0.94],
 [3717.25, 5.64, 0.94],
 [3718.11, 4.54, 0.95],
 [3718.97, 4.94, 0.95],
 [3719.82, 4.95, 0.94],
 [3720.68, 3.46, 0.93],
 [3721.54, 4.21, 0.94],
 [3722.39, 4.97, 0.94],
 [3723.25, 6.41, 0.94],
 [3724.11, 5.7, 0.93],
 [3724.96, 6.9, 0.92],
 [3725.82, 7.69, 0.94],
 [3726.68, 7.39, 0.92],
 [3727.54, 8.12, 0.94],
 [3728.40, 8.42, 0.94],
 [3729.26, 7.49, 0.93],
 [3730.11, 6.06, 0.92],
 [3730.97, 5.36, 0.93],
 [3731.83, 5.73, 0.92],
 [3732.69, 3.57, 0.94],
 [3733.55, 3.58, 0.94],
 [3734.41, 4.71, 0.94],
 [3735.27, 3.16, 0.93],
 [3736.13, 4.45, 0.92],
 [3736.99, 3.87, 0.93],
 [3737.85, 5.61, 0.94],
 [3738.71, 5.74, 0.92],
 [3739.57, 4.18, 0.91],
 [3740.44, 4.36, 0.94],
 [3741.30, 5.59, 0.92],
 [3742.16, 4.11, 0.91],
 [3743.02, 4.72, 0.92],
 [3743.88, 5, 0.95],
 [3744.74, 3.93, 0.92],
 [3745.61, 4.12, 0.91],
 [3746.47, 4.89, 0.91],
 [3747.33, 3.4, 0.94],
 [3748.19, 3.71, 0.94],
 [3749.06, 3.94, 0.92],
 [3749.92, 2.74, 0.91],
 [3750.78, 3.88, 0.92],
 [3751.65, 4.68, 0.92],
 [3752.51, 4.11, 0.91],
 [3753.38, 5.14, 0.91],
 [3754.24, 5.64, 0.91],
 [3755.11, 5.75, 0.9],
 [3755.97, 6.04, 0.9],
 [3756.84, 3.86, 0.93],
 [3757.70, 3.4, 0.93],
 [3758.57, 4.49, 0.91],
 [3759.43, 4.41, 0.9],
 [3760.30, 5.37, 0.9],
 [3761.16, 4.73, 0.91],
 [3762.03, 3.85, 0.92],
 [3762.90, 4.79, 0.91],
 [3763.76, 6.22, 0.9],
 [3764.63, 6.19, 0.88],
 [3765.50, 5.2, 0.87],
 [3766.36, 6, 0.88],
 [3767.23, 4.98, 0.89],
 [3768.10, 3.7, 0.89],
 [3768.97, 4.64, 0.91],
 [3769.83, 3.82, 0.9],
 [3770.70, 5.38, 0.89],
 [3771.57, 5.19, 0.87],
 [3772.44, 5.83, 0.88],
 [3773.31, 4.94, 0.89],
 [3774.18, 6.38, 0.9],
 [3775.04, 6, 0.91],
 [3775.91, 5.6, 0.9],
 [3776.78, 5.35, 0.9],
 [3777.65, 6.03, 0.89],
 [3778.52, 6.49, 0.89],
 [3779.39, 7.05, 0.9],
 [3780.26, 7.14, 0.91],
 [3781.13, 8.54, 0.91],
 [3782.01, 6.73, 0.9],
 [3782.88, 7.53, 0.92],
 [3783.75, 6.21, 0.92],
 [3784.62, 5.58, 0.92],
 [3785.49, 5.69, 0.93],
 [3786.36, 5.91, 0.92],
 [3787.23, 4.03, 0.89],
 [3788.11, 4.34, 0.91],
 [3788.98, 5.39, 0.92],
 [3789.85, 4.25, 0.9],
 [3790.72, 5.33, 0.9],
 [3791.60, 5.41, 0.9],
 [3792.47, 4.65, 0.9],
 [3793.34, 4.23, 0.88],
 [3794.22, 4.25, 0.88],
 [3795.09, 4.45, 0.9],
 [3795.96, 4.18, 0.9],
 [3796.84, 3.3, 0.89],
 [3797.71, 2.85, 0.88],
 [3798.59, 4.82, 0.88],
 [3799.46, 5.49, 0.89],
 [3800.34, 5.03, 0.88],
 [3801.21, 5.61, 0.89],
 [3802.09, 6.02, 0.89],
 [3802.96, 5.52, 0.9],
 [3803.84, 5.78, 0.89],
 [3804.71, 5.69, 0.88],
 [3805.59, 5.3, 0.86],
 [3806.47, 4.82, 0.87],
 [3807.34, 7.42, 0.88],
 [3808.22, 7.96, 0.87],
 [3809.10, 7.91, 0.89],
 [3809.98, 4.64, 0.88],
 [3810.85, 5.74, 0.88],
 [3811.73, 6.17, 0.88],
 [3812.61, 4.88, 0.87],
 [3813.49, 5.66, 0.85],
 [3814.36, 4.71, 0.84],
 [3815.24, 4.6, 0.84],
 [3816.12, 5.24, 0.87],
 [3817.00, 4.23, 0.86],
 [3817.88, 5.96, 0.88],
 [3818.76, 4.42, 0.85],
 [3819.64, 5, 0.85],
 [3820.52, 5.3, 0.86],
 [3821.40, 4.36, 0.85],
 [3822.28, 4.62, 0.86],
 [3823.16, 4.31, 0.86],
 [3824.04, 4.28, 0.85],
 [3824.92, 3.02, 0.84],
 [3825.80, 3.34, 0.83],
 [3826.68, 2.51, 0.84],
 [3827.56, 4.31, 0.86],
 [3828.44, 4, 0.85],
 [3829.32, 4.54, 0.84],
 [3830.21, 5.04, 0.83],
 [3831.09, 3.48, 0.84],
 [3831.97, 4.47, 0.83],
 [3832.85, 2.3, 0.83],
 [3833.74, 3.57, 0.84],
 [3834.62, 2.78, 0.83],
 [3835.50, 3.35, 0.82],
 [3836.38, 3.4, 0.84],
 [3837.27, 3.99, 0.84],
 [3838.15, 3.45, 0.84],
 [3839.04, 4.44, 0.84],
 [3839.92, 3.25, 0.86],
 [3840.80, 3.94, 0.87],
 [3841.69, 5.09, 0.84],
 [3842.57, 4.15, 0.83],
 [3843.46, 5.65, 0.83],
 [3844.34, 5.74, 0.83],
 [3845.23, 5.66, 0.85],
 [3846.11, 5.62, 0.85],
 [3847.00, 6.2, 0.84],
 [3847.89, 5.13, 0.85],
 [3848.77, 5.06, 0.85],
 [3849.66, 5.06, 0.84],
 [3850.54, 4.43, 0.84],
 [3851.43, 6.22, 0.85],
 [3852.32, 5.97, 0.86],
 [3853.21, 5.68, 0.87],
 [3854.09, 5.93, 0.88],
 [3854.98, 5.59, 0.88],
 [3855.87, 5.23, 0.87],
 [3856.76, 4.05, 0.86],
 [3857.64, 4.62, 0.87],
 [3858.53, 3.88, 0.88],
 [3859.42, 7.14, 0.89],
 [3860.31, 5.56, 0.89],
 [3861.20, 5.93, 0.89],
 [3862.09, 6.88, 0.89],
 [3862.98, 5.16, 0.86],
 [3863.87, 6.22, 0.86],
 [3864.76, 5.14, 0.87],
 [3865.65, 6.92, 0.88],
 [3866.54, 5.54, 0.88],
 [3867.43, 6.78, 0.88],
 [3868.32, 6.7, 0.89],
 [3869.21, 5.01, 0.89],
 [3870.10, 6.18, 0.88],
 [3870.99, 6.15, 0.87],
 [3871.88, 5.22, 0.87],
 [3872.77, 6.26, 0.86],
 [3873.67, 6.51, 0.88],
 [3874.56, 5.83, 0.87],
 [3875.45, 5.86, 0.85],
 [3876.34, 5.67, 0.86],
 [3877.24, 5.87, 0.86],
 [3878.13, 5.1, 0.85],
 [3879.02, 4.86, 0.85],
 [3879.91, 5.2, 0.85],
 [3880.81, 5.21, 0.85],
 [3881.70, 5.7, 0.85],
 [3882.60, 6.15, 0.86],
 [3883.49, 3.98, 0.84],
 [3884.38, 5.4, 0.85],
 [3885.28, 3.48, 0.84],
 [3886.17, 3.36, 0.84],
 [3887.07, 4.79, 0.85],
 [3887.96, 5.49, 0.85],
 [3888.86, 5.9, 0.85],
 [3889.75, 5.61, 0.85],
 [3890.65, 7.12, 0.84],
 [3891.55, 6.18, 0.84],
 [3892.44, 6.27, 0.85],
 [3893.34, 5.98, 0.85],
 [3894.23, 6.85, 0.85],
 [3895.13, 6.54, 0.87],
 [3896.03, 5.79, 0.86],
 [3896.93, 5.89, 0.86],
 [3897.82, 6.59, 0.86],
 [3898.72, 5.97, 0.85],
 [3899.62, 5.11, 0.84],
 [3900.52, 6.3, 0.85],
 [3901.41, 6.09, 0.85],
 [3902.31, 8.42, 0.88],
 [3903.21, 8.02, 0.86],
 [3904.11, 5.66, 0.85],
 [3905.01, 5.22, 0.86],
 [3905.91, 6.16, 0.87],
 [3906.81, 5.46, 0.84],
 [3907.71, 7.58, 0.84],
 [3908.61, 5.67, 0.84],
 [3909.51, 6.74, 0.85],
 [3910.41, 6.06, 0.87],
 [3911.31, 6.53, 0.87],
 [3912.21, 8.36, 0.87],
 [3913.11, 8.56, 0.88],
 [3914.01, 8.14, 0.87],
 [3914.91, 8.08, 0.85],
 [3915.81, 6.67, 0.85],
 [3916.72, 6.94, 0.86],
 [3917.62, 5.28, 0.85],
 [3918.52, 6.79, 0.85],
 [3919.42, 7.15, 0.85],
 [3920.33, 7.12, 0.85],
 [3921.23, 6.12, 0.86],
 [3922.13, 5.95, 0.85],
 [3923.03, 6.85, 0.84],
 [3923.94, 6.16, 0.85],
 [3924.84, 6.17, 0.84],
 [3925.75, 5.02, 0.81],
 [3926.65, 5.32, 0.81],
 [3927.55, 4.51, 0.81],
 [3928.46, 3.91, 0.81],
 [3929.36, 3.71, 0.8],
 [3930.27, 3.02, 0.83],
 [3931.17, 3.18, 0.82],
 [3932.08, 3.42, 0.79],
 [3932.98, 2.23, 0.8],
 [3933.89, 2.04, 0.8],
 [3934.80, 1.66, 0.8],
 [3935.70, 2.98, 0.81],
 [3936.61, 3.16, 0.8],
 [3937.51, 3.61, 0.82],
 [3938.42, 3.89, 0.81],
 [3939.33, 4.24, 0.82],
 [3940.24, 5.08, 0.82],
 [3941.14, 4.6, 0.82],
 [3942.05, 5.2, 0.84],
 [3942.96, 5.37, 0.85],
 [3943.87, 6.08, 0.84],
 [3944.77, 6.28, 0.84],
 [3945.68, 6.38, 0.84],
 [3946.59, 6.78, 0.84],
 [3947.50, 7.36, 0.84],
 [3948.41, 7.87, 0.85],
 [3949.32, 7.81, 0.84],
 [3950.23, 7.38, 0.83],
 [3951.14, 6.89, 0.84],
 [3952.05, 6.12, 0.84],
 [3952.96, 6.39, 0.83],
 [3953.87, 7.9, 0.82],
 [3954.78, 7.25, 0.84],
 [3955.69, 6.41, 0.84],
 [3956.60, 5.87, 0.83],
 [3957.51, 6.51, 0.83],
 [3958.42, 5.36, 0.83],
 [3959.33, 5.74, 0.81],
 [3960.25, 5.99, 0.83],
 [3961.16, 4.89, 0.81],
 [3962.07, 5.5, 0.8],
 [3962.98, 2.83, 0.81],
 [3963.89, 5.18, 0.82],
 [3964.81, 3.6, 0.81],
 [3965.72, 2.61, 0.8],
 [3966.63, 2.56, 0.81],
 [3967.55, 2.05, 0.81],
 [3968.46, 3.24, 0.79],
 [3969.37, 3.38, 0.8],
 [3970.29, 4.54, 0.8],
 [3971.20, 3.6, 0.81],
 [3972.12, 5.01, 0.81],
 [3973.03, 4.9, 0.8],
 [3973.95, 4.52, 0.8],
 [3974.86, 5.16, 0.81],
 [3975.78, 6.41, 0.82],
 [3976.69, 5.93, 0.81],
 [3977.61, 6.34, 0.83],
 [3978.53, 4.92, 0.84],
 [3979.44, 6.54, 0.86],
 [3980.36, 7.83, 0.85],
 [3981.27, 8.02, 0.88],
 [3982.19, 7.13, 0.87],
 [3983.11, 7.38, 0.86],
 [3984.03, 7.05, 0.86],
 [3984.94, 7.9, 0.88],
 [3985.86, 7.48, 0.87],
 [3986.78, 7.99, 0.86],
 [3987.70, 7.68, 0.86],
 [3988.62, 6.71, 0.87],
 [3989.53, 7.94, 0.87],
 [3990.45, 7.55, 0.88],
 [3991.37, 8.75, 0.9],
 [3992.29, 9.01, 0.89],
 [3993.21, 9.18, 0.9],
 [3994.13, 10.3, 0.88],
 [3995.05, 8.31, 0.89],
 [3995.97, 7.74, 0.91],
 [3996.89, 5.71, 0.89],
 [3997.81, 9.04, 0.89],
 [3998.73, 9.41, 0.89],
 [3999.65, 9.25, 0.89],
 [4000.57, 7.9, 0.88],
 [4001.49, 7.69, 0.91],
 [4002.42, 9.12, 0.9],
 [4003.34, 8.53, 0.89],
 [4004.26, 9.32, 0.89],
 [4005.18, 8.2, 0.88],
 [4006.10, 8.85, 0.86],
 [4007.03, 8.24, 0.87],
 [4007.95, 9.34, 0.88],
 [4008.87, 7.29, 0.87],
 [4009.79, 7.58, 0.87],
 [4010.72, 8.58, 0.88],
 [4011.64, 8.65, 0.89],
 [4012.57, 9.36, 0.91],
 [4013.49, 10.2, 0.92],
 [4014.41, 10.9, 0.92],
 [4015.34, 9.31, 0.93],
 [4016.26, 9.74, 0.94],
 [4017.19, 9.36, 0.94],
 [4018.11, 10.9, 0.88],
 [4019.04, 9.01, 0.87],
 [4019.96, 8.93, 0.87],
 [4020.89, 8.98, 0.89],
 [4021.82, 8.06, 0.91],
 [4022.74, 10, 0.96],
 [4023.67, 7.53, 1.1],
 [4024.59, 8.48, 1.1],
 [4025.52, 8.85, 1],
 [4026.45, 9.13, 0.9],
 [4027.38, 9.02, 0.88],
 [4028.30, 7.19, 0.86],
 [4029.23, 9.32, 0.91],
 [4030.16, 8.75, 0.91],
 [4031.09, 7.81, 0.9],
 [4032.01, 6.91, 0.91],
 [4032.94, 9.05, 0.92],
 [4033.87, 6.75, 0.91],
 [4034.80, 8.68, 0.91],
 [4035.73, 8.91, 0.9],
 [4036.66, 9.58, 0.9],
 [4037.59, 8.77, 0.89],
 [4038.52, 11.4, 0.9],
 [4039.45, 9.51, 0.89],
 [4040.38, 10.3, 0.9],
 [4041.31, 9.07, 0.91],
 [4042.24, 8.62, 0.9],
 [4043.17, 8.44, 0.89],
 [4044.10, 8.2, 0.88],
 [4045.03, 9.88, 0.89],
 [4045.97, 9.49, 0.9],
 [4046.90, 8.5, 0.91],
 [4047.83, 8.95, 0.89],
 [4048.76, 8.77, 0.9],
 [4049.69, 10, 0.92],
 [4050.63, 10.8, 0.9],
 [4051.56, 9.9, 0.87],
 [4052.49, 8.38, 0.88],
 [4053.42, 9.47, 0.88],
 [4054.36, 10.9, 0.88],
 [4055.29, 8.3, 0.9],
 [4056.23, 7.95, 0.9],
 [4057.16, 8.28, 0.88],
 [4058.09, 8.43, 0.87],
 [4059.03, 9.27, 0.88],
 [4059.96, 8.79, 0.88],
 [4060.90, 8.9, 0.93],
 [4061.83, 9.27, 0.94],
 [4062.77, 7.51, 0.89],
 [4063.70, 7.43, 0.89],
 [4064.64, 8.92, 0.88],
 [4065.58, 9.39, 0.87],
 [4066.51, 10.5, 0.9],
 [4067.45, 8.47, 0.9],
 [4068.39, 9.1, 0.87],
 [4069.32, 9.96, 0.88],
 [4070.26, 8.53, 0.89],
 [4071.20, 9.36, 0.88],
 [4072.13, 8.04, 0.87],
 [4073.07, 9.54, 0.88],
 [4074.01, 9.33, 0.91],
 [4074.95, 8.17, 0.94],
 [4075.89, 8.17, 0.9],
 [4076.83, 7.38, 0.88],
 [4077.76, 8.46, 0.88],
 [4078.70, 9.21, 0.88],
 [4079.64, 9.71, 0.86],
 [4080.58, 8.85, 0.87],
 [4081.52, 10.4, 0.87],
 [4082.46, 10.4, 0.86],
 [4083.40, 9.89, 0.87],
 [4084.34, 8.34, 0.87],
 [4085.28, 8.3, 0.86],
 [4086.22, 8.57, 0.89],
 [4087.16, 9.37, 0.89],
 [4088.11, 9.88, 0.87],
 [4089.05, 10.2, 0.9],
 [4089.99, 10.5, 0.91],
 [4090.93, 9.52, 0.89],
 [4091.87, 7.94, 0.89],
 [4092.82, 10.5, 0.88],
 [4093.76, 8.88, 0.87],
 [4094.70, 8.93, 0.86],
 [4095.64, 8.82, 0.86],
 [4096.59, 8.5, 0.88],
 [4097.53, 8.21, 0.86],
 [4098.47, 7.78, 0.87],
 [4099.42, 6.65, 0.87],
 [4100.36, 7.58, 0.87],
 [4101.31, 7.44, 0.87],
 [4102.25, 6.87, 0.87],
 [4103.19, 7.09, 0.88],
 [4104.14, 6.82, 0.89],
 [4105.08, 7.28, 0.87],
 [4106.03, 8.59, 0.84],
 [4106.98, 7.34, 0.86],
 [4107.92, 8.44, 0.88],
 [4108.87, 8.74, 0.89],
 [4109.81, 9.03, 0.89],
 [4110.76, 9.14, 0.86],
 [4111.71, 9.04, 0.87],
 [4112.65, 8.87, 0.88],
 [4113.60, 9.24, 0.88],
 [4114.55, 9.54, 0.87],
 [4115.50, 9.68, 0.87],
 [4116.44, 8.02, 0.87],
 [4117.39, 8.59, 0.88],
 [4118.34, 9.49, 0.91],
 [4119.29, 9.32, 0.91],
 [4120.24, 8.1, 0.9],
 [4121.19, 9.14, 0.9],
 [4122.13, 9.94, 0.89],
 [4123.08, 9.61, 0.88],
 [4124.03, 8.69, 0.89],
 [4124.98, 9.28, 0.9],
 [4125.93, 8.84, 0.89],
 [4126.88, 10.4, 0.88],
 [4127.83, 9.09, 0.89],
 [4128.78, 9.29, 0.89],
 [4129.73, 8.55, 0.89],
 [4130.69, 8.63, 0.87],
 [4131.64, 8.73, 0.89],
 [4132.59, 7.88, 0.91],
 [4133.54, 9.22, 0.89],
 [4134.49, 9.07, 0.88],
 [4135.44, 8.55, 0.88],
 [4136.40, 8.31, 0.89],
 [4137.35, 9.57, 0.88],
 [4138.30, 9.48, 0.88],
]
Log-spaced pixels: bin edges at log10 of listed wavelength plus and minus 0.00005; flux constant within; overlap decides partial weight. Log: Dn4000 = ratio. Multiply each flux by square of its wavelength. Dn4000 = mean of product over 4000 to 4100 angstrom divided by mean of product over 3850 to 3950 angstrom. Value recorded 1.70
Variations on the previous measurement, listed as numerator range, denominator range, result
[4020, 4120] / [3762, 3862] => 1.98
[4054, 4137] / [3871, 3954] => 1.69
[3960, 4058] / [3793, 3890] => 1.70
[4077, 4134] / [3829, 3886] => 1.95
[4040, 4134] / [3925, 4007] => 1.56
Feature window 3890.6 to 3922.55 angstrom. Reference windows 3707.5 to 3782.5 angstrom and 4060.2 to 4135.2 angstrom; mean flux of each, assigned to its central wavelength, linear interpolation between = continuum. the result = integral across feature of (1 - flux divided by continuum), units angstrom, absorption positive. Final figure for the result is 1.2 angstrom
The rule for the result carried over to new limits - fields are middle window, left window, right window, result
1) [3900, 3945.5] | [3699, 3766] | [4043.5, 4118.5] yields 9.8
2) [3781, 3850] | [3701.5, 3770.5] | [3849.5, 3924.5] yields 7.8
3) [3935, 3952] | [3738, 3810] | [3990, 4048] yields 4.7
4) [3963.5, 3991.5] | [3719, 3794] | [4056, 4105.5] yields 6.8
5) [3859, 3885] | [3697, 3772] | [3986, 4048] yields 3.9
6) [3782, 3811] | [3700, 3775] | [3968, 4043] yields 1.8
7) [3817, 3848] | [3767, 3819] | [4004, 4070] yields 8.8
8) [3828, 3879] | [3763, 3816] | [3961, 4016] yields 7.3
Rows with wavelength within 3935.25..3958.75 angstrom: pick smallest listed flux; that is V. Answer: 2.98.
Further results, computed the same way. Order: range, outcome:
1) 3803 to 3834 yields 2.3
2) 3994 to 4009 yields 5.71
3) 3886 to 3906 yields 3.36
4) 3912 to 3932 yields 3.02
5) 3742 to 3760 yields 2.74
